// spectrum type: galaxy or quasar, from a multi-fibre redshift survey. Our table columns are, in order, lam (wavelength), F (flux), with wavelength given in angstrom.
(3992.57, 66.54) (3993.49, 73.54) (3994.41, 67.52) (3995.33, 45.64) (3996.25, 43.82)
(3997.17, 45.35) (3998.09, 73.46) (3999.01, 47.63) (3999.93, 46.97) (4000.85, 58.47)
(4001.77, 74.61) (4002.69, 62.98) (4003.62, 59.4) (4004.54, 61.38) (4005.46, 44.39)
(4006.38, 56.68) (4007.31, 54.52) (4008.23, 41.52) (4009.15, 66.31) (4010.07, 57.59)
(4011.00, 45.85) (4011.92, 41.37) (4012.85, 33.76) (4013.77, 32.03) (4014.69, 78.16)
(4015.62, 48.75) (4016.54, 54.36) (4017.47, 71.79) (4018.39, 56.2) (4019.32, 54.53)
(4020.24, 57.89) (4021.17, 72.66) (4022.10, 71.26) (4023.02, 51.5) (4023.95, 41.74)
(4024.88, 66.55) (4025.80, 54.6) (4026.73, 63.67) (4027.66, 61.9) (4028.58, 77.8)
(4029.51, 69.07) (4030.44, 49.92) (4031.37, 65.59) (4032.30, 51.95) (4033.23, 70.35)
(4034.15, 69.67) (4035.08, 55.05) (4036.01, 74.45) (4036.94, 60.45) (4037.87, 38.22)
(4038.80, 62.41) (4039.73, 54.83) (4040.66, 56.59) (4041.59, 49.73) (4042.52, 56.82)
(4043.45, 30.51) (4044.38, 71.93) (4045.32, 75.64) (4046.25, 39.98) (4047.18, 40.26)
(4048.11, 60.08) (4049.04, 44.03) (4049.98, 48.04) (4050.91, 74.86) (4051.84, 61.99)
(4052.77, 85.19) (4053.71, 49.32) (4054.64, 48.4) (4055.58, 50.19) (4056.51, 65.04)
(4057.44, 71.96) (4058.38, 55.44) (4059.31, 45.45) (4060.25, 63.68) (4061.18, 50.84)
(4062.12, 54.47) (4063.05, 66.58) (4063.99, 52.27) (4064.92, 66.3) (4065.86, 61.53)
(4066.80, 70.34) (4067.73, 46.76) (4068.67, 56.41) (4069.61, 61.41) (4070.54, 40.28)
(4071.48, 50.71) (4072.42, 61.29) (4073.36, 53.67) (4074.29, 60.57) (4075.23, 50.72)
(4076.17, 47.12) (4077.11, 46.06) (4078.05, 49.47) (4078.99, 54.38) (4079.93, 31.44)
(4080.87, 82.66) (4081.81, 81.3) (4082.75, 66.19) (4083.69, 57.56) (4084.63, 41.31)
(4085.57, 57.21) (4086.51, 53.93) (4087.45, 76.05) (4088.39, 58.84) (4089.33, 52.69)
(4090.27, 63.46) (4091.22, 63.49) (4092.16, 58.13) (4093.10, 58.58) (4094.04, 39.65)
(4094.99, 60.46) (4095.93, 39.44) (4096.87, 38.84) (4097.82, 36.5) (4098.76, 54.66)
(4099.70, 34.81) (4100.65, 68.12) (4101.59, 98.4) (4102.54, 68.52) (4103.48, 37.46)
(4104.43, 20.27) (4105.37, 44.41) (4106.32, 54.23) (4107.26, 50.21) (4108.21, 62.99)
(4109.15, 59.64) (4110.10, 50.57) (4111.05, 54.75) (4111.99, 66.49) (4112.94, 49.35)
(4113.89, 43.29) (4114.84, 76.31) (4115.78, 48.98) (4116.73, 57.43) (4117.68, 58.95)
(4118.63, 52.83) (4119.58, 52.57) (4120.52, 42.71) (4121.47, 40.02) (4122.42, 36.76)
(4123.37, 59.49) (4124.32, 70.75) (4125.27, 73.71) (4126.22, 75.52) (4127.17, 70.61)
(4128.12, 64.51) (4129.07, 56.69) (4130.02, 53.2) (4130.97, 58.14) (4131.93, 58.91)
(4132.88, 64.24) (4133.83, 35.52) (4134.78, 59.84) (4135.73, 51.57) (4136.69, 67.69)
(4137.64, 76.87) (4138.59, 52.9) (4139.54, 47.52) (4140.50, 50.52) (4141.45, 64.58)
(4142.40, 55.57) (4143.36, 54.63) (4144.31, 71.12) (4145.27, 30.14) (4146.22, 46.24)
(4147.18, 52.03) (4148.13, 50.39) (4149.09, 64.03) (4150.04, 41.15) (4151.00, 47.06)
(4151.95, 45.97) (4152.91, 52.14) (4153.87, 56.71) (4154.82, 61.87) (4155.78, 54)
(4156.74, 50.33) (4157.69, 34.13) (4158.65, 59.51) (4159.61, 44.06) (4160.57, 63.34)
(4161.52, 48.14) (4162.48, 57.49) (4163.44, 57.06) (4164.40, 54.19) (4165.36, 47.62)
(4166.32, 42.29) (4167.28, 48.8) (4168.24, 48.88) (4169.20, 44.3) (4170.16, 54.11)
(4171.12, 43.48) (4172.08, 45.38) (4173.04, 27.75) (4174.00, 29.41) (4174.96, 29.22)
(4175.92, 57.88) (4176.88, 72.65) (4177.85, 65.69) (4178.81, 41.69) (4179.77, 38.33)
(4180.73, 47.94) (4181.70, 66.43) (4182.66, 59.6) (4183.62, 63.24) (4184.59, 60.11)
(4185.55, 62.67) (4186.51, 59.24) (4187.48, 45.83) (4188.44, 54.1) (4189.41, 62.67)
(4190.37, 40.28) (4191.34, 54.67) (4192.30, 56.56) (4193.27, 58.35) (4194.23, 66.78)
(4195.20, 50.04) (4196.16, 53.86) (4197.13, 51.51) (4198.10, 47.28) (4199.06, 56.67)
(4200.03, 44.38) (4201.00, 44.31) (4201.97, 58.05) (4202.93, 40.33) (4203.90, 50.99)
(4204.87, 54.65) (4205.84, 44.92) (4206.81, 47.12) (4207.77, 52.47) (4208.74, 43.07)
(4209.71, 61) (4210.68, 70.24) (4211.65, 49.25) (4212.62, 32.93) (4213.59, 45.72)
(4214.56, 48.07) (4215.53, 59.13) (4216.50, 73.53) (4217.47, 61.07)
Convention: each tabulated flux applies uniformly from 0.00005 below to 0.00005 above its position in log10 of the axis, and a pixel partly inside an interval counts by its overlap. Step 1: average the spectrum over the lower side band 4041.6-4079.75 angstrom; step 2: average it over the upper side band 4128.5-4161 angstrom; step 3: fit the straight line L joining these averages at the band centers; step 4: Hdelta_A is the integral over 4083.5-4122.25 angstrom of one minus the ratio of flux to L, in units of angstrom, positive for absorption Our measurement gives 0.9 angstrom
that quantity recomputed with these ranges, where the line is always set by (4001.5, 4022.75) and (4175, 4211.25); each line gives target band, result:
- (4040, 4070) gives -0.8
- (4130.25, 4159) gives 0.4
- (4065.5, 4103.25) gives -0.6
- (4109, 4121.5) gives 0.2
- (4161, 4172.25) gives 1.0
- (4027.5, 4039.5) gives -1.3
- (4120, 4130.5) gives -0.7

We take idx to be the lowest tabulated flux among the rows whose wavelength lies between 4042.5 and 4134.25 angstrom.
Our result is 20.27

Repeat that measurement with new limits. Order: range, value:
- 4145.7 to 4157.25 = 41.15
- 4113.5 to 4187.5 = 27.75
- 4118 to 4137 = 35.52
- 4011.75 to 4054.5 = 30.51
